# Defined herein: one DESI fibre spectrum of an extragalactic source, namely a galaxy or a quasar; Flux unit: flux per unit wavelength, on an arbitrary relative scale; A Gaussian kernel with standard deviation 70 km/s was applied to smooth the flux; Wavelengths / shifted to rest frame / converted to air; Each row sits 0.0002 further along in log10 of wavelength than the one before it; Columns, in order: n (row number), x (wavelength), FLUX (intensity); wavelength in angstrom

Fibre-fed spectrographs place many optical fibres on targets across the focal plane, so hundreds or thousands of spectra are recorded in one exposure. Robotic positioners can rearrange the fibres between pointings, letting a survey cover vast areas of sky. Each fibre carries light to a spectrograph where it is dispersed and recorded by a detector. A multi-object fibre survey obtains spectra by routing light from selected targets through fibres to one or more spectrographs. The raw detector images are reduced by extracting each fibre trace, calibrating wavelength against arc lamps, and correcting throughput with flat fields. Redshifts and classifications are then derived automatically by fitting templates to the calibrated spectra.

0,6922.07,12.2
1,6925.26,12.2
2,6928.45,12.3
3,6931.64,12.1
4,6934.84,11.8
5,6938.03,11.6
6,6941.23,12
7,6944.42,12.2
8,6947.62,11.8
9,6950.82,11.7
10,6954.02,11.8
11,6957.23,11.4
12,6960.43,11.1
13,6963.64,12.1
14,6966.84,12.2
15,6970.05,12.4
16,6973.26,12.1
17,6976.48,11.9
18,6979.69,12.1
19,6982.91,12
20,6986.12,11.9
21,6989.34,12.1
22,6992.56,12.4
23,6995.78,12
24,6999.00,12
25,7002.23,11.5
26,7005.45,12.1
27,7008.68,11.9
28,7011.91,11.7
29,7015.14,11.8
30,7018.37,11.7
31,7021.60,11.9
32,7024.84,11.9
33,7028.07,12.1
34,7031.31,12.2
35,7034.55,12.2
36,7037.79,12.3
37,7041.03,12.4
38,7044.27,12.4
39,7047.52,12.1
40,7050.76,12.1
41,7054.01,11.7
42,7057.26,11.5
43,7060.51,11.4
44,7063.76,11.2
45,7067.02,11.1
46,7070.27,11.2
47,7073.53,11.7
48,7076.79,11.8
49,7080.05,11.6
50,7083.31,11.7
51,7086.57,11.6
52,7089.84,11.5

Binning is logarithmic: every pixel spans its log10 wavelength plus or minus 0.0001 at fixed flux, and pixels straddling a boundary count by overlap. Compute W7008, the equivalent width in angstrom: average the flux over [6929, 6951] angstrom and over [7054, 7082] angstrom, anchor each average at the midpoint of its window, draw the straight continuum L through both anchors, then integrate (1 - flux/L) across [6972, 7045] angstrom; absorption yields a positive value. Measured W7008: -2.20 angstrom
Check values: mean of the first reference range 11.9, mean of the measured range 12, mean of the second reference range 11.5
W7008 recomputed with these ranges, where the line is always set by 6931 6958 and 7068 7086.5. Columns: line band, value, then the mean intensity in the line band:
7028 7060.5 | -1.2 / 12.1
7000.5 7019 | -0.1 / 11.8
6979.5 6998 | -0.5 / 12.1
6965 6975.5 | -0.4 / 12.2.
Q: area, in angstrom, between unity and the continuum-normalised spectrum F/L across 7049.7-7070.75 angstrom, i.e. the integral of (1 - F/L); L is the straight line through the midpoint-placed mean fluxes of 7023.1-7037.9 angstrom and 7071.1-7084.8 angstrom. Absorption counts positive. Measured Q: 0.7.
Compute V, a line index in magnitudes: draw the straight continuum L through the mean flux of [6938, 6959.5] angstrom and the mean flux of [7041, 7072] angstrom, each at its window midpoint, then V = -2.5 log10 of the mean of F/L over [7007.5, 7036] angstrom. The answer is -0.021 mag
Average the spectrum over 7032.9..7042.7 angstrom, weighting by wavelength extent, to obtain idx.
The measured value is 12.3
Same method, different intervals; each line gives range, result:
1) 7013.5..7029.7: 11.9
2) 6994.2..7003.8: 11.8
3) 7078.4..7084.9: 11.7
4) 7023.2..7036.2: 12.1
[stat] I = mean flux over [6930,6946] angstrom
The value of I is 11.9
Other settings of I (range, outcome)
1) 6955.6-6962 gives 11.2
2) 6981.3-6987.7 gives 12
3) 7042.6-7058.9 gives 12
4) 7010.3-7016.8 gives 11.8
